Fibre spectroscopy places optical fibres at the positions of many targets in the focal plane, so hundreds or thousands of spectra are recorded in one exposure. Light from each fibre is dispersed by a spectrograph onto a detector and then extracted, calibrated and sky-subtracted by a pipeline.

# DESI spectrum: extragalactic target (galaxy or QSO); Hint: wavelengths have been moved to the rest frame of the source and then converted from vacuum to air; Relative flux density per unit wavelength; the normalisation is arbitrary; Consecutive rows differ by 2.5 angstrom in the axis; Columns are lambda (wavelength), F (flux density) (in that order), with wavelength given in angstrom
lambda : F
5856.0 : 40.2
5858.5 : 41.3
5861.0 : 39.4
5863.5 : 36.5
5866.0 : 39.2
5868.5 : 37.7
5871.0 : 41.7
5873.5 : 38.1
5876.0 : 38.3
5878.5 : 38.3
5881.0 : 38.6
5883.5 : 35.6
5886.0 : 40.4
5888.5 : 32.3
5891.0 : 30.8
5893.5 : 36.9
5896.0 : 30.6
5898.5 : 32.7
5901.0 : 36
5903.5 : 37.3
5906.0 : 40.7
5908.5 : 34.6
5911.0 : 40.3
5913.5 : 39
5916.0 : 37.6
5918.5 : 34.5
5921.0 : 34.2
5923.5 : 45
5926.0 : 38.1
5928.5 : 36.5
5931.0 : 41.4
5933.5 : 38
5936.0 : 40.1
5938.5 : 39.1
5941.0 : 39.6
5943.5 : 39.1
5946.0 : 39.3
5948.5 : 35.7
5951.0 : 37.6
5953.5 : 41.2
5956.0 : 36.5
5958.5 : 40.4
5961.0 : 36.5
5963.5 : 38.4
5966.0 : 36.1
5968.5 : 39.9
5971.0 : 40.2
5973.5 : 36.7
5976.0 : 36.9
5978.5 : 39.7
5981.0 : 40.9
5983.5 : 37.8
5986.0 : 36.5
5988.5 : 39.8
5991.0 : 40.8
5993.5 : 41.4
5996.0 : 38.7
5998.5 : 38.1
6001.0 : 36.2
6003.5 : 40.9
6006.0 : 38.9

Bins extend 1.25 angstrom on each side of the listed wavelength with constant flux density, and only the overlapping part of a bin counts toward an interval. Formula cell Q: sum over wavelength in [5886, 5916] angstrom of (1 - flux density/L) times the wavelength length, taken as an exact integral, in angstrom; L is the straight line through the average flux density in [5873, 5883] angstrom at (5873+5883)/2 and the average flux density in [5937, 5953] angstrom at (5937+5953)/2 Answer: 1.9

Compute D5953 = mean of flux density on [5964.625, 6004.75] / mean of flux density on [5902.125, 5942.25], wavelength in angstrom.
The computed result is 1.01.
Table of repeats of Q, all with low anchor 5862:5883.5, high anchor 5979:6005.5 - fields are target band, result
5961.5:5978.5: 0.4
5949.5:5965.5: 0.3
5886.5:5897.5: 1.5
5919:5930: 0.1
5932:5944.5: -0.1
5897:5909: 0.7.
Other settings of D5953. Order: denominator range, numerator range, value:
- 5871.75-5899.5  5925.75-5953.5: 1.08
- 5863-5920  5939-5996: 1.05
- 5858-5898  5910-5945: 1.05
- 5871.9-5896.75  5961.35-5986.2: 1.06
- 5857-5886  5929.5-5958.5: 1.01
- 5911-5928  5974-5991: 1.01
